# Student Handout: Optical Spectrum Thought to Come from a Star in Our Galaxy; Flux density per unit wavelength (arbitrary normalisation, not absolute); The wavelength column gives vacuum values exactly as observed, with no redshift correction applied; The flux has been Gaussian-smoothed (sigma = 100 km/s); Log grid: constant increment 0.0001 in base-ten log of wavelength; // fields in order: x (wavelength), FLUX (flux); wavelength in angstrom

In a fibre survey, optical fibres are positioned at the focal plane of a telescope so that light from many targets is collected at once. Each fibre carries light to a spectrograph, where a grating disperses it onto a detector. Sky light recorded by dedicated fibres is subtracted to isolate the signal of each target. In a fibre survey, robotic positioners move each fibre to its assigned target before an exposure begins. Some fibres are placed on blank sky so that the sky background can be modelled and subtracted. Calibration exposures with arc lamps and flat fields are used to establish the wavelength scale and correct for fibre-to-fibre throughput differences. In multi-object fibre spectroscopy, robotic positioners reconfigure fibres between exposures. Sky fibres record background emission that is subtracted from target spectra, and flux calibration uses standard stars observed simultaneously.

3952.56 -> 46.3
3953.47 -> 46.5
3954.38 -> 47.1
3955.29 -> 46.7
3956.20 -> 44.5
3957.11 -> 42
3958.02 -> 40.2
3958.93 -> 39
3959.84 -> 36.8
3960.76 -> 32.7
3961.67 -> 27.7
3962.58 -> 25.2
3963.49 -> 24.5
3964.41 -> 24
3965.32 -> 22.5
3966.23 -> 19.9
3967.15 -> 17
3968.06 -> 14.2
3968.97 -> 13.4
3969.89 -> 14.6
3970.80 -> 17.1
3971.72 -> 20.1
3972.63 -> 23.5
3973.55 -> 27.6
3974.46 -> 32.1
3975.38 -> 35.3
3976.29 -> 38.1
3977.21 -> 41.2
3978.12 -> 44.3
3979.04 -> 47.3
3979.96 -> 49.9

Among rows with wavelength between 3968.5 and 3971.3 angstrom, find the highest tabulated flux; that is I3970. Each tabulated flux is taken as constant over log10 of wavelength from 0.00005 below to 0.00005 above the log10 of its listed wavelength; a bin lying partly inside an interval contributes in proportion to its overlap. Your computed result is 17.1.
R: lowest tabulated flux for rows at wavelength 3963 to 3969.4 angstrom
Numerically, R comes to 13.4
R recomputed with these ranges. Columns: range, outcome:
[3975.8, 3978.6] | 38.1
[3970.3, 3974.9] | 17.1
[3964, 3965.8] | 22.5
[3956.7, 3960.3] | 36.8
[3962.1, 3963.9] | 24.5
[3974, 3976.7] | 32.1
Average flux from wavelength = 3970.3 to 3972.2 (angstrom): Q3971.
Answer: 18.6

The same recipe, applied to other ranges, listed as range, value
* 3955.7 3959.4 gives 41.5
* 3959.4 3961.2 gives 34.6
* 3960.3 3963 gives 28.6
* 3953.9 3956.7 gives 46.1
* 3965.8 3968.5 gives 17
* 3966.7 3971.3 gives 15.3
